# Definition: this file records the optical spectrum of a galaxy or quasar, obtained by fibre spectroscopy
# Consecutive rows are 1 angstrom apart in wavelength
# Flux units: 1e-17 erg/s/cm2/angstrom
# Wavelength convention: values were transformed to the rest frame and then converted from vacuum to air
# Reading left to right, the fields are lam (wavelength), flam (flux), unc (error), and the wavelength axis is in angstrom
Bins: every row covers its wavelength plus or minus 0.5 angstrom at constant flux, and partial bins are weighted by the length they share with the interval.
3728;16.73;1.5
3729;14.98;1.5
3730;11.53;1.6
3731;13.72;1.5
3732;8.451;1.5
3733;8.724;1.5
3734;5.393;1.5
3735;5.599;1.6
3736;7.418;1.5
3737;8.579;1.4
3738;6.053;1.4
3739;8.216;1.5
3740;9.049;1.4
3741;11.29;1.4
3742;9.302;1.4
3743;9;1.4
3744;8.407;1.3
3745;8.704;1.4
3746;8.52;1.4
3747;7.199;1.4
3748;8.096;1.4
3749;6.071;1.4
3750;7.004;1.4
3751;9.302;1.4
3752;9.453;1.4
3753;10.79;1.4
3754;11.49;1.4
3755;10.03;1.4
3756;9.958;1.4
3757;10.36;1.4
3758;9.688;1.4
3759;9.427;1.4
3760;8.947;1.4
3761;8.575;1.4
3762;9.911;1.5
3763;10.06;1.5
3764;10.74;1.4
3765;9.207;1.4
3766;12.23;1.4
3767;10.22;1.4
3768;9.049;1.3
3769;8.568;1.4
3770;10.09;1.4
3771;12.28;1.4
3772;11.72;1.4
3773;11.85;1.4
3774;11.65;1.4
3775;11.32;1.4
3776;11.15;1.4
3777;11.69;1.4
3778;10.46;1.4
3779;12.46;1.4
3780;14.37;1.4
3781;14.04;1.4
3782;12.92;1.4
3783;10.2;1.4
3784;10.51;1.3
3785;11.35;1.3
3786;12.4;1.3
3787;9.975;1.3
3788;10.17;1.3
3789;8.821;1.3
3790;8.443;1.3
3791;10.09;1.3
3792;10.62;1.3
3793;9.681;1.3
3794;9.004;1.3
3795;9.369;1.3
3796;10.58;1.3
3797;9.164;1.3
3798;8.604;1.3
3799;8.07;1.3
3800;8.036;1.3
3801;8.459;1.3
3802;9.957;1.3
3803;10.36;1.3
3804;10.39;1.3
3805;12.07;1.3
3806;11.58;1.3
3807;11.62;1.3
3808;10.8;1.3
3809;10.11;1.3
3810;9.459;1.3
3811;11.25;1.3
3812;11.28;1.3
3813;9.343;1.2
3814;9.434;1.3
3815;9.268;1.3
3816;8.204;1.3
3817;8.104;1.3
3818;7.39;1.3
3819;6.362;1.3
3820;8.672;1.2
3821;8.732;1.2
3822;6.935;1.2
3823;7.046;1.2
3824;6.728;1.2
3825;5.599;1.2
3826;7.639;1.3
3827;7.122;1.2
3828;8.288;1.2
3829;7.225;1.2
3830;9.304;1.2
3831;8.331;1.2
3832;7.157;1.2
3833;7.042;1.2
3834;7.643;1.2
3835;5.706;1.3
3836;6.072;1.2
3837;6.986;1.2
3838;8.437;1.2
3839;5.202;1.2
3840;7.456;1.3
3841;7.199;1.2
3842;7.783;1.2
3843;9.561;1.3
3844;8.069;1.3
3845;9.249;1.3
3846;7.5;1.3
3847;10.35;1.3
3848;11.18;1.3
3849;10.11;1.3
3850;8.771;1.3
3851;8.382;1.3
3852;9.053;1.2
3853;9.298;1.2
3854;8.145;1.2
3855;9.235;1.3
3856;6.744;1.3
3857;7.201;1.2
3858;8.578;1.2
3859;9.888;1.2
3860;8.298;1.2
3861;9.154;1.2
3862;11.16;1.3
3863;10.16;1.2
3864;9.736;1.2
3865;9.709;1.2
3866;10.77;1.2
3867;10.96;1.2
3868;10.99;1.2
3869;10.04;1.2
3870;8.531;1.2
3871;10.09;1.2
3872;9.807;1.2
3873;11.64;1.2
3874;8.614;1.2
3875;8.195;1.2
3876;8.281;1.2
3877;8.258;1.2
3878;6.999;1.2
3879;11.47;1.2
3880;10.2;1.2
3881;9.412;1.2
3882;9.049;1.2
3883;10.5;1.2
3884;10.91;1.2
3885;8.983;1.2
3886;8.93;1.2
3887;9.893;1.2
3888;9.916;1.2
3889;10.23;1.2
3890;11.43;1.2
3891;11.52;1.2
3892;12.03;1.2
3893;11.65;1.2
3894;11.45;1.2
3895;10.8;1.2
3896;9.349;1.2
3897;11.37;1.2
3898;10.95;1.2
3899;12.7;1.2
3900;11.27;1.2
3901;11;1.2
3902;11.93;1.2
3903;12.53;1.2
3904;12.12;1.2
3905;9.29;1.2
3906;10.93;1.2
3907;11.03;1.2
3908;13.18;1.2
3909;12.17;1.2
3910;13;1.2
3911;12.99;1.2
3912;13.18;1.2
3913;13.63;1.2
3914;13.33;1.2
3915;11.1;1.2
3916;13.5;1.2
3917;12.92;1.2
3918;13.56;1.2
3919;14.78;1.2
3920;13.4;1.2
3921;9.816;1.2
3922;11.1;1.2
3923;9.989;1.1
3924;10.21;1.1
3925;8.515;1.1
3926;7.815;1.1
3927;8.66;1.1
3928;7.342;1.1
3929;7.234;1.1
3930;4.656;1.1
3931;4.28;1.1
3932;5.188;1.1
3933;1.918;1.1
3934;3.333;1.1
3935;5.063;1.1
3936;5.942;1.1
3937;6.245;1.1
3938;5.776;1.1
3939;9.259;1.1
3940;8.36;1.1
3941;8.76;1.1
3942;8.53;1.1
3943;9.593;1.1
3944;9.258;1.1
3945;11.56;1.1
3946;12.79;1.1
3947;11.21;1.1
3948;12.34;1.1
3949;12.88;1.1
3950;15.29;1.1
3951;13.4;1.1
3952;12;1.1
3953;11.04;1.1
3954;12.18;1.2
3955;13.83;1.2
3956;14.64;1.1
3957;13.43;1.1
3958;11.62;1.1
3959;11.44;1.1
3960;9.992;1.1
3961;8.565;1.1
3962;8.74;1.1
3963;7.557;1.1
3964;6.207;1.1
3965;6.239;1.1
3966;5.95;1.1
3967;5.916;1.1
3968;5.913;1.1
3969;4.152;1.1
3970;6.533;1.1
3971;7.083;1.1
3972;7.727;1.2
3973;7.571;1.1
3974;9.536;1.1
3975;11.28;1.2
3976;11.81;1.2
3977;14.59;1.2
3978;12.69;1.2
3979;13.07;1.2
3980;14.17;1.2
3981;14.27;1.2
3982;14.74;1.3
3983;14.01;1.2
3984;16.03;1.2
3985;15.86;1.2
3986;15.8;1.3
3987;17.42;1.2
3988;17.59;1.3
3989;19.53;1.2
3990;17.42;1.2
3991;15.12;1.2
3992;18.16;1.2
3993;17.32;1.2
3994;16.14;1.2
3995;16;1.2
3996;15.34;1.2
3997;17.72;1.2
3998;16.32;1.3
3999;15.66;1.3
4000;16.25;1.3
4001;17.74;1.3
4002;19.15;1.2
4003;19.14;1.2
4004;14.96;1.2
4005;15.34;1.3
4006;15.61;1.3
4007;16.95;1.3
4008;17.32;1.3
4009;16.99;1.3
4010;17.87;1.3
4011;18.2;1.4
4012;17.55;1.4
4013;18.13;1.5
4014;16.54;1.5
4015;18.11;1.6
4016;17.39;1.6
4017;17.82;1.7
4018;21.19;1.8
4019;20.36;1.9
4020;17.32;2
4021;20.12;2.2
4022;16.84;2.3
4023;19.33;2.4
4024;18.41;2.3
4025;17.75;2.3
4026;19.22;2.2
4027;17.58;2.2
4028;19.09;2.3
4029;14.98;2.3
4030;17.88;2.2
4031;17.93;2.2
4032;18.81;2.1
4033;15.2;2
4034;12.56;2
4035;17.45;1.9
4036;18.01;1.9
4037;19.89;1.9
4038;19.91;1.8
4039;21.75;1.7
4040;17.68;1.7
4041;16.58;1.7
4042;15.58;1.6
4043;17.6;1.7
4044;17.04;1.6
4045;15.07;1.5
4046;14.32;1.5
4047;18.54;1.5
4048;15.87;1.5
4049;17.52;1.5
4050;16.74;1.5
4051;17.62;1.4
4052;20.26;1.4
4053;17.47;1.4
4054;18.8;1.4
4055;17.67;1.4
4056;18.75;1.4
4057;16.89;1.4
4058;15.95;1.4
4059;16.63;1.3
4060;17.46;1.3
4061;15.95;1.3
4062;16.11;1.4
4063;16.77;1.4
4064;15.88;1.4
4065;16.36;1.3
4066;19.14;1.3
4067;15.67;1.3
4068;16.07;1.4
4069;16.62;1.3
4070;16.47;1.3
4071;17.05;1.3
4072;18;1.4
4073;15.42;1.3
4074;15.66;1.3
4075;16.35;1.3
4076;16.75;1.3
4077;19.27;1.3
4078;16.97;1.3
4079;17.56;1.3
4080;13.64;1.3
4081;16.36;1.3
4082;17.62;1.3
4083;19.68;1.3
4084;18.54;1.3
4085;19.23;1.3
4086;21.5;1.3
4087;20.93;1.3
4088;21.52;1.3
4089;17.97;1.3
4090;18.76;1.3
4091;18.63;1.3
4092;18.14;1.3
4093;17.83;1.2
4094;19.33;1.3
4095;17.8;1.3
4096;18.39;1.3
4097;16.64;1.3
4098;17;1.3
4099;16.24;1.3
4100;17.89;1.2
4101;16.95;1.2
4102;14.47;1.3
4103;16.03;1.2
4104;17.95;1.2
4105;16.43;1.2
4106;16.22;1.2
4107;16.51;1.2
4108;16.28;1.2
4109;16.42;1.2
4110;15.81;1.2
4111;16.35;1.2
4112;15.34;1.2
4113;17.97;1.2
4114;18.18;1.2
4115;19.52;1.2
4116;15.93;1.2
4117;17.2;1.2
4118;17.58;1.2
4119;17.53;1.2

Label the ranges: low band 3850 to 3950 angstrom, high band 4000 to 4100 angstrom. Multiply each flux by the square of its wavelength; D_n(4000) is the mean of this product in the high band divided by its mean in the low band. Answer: 1.9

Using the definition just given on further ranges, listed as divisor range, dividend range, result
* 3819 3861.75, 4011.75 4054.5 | 2.44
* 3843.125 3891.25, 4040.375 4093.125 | 2.03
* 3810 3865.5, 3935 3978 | 1.23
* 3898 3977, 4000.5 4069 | 1.85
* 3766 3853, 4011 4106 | 2.13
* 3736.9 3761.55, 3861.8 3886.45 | 1.16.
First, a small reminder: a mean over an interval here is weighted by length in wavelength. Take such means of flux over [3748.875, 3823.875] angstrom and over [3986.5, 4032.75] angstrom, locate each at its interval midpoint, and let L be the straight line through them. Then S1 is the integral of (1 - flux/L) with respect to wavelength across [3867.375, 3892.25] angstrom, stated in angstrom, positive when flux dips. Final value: 6.3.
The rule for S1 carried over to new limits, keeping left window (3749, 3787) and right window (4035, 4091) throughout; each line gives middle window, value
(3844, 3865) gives 5.9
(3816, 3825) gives 3.4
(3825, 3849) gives 8.6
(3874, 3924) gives 9.5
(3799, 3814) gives 1.7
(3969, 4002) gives 3.0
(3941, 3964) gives 5.6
